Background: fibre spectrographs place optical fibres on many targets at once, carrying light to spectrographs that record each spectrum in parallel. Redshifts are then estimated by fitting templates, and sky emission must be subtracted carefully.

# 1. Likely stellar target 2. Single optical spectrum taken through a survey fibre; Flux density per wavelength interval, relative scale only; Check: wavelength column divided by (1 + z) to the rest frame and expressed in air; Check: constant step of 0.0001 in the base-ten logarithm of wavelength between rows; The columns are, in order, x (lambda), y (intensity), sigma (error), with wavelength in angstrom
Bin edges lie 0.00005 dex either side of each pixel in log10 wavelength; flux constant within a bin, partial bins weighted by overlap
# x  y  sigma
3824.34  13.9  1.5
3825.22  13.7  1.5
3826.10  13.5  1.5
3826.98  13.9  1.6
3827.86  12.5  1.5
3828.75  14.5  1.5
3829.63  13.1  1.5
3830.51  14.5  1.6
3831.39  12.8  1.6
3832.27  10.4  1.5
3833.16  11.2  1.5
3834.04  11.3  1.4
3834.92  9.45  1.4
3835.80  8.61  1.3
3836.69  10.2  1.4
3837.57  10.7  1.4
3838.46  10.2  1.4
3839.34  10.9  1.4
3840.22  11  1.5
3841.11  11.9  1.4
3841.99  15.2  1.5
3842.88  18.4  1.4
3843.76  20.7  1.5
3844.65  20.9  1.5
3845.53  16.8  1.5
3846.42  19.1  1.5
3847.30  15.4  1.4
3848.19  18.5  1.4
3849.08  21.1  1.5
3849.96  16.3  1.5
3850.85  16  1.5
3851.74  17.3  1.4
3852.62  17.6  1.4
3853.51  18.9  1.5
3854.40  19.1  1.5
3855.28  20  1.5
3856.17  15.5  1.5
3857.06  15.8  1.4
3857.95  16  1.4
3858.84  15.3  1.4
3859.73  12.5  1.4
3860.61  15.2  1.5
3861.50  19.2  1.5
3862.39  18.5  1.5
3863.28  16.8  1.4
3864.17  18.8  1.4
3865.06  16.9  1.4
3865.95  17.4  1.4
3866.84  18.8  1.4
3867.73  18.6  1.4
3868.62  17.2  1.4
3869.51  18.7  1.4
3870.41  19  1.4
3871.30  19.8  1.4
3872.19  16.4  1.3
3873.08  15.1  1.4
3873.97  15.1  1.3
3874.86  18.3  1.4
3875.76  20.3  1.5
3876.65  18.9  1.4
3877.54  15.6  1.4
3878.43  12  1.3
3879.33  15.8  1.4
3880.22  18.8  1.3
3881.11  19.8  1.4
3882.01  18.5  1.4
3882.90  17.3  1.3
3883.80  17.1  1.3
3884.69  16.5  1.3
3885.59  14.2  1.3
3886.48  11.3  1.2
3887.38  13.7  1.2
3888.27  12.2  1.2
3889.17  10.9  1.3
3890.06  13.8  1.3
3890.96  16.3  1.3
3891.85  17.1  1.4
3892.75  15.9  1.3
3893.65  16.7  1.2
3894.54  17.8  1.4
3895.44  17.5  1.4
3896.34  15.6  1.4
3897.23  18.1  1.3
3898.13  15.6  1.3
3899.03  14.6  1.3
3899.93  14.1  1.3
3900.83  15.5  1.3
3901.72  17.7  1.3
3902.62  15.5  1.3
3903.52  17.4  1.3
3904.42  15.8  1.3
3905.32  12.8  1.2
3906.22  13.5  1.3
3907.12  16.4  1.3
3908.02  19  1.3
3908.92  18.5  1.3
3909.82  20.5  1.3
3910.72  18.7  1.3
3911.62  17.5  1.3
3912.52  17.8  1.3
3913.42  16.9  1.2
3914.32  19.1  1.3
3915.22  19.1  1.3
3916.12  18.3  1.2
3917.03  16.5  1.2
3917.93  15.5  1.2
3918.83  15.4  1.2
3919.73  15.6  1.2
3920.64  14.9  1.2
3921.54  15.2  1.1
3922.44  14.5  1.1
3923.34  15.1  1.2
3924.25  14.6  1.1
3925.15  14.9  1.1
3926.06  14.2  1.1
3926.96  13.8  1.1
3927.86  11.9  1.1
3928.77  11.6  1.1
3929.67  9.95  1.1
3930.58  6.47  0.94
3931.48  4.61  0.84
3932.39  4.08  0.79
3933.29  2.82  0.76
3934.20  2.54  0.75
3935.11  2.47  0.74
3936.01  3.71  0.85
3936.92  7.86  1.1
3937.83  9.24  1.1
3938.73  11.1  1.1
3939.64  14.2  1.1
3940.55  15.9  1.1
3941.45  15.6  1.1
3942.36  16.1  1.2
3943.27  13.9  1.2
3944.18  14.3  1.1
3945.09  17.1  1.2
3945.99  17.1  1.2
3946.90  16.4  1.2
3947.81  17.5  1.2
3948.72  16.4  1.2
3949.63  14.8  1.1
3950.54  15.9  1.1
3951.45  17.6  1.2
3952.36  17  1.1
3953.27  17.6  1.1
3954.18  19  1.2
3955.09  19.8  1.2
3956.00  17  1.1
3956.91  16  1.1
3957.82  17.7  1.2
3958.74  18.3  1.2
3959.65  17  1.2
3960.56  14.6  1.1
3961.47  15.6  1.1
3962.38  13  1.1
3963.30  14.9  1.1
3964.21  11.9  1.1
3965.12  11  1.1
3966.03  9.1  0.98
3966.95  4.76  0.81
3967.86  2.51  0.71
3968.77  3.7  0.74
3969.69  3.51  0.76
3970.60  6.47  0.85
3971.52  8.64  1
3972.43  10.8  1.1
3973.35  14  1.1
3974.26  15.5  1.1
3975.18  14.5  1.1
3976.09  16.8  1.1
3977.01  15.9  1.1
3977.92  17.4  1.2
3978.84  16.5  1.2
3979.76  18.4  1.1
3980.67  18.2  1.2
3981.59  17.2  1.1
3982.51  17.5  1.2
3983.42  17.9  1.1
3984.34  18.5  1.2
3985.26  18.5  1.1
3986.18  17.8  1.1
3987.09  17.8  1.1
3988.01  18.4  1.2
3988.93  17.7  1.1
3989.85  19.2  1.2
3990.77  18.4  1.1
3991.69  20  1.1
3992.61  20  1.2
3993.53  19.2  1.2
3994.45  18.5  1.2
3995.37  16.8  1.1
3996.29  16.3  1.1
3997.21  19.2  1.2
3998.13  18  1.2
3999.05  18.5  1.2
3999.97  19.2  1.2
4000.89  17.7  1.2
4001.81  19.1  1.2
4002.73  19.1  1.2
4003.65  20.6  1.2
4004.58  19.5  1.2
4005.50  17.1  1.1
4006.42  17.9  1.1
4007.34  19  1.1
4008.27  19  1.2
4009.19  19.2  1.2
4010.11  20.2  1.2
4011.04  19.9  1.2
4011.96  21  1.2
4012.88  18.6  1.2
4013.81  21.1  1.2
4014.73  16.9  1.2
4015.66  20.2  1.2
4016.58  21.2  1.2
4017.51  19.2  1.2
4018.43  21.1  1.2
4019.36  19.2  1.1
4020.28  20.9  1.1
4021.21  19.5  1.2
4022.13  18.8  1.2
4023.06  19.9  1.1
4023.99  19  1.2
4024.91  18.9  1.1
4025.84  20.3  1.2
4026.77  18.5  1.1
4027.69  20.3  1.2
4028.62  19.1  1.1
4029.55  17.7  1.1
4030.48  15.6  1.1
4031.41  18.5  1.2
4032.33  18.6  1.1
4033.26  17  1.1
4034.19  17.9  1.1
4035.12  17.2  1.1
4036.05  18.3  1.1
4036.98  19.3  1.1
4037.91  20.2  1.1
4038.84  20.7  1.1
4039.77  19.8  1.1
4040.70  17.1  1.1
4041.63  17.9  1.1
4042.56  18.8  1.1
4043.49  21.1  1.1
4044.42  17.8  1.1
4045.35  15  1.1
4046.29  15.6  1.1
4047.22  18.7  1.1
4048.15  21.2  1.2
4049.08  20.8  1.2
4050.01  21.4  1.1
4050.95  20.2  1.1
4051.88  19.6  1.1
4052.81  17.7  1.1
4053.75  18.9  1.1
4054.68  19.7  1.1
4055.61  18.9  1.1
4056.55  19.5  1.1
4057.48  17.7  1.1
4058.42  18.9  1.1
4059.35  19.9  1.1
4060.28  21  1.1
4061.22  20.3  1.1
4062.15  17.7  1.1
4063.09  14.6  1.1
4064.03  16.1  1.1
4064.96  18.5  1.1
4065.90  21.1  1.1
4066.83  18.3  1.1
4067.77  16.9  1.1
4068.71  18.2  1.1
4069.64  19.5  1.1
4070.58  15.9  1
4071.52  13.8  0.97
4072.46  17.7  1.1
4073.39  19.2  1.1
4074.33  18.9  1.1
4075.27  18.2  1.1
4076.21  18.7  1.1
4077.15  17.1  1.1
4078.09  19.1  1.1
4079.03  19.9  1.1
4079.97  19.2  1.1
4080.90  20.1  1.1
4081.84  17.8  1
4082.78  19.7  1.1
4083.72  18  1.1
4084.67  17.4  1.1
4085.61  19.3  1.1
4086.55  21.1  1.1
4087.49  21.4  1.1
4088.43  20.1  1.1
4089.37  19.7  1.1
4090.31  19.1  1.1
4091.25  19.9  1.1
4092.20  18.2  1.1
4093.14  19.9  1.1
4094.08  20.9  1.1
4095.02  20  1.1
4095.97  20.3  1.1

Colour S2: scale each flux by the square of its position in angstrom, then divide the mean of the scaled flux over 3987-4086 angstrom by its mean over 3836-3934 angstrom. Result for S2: 1.29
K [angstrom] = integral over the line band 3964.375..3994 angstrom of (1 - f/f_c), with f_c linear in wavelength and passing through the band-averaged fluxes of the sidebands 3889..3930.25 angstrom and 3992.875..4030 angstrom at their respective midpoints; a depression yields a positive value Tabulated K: 5.9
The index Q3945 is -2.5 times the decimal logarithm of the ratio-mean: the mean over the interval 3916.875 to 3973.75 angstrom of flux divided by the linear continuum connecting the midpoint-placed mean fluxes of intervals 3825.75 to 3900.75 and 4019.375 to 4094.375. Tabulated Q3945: 0.328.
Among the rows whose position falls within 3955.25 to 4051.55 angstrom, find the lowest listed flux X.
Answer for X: 2.51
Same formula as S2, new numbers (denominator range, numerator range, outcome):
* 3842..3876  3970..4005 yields 1.04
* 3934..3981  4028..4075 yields 1.44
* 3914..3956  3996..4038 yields 1.46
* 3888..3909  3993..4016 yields 1.26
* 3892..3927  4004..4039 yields 1.24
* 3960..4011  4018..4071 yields 1.22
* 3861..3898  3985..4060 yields 1.22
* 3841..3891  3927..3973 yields 0.74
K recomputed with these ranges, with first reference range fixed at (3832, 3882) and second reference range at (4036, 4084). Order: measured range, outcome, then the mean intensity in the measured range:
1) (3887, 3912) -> 1.0 angstrom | 16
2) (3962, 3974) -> 5.9 angstrom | 8.87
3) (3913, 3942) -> 8.3 angstrom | 12.1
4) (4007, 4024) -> -1.5 angstrom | 19.7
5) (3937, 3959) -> 1.8 angstrom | 15.9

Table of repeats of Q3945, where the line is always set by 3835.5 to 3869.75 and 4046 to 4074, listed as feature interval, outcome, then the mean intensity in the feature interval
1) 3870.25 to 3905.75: 0.04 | 16.1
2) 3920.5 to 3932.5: 0.39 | 12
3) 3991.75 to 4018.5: -0.06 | 19.1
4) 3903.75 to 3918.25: -0.02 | 17.3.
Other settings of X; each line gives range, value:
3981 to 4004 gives 16.3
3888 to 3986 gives 2.47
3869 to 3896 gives 10.9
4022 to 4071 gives 14.6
